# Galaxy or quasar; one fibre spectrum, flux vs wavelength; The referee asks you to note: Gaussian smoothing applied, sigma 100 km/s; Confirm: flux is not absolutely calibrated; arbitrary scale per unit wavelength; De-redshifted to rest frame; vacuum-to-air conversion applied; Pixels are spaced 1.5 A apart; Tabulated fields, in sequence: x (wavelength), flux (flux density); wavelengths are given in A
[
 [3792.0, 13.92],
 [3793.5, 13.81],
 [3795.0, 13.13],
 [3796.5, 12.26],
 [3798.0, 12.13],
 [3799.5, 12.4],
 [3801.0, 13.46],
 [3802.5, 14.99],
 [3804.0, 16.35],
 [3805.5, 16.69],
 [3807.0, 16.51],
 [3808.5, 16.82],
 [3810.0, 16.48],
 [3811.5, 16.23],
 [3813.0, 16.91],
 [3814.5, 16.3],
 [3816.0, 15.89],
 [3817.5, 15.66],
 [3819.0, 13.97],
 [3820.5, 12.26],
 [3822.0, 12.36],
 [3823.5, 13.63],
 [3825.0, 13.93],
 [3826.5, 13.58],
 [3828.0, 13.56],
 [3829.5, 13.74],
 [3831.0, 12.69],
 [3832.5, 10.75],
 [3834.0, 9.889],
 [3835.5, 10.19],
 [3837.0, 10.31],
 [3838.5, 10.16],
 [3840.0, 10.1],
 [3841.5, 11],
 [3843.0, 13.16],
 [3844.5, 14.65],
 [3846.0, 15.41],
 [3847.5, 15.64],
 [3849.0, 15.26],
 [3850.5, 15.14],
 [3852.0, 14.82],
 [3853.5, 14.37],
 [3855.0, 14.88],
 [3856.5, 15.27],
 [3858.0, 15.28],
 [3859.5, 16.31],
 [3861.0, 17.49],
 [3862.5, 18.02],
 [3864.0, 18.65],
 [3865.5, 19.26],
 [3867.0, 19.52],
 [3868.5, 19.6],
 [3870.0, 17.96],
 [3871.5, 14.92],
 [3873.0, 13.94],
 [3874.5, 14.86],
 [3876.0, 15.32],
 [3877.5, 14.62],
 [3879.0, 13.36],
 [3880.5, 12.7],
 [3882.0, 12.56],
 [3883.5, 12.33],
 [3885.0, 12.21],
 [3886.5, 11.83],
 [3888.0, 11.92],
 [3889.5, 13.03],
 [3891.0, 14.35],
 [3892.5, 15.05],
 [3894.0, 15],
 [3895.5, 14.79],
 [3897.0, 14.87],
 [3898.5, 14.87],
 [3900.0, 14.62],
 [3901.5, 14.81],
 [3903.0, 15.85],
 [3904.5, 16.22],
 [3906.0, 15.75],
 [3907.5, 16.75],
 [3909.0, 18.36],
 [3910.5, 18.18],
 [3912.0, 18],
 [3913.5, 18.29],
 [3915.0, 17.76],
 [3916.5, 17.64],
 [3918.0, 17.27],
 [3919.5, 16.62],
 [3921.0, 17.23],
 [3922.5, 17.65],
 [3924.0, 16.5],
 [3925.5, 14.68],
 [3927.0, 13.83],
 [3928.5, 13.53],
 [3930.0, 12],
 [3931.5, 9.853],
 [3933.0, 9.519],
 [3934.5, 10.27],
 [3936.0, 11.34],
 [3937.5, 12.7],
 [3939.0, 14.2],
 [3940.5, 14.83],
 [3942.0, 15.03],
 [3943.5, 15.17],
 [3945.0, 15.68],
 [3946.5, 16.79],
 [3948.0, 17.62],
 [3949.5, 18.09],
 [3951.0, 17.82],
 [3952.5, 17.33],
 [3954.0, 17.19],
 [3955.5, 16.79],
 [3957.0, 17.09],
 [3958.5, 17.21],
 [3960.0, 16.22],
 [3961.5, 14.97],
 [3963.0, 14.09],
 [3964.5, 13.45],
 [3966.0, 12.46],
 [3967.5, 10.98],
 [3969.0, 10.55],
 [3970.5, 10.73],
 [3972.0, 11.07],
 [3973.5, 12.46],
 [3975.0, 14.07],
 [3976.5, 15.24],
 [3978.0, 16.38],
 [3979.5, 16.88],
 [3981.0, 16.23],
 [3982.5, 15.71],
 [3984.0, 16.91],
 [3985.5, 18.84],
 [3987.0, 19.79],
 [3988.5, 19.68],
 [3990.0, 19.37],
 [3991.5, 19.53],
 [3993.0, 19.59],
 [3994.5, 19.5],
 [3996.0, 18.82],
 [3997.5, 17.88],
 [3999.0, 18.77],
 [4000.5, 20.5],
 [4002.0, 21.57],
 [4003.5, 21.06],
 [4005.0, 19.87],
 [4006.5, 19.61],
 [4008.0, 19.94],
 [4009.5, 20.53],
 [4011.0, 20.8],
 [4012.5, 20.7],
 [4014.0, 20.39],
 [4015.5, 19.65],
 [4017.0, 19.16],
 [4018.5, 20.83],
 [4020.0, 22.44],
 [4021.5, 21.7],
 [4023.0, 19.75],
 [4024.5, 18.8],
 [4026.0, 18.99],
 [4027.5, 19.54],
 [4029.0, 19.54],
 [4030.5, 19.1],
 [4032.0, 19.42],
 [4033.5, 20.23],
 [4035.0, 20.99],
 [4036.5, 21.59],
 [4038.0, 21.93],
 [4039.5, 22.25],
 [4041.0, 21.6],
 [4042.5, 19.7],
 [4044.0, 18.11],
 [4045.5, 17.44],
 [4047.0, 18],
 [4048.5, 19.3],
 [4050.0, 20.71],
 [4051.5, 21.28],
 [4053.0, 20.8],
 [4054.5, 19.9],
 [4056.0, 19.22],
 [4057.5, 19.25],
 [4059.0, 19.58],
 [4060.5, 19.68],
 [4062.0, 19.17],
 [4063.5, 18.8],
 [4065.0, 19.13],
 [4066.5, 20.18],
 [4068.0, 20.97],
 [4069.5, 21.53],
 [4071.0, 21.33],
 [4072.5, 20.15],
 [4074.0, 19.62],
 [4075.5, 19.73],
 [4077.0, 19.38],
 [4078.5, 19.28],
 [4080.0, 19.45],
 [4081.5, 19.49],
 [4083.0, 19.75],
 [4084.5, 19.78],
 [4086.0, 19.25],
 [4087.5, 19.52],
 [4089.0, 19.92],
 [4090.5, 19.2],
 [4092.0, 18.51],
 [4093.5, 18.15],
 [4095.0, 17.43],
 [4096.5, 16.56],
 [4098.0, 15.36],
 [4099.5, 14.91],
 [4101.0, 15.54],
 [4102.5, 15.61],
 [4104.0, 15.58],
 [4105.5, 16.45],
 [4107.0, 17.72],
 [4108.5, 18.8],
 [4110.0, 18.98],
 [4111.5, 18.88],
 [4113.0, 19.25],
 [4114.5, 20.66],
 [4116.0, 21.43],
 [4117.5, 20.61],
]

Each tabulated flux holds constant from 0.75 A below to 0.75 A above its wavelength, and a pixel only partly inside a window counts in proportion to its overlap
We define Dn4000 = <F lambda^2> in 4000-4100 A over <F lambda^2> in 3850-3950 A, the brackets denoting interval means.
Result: 1.40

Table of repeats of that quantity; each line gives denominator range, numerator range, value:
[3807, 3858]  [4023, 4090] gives 1.61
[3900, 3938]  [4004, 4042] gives 1.41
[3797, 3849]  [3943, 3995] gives 1.26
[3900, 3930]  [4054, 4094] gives 1.30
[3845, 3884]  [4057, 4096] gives 1.39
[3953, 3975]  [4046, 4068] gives 1.47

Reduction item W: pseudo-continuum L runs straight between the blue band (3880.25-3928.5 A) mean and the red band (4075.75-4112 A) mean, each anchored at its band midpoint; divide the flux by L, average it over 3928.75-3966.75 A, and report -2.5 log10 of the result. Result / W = 0.09 mag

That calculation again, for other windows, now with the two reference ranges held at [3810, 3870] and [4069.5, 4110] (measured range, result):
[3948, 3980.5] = 0.11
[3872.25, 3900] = 0.11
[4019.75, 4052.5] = -0.14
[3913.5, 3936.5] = 0.09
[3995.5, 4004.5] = -0.16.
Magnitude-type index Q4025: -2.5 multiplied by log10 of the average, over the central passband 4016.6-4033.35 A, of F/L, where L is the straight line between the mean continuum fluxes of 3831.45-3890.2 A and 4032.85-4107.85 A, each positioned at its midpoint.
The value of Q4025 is -0.11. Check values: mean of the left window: 14.3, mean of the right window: 19.2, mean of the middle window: 20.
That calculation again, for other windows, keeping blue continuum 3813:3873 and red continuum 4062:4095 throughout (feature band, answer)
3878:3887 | 0.218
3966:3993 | 0.126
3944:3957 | -0.018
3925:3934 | 0.328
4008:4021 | -0.130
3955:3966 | 0.108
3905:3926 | -0.073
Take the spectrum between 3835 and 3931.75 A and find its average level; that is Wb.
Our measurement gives 15.1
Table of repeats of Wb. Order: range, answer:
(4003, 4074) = 20.1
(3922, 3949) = 14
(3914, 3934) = 14.9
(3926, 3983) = 14.3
